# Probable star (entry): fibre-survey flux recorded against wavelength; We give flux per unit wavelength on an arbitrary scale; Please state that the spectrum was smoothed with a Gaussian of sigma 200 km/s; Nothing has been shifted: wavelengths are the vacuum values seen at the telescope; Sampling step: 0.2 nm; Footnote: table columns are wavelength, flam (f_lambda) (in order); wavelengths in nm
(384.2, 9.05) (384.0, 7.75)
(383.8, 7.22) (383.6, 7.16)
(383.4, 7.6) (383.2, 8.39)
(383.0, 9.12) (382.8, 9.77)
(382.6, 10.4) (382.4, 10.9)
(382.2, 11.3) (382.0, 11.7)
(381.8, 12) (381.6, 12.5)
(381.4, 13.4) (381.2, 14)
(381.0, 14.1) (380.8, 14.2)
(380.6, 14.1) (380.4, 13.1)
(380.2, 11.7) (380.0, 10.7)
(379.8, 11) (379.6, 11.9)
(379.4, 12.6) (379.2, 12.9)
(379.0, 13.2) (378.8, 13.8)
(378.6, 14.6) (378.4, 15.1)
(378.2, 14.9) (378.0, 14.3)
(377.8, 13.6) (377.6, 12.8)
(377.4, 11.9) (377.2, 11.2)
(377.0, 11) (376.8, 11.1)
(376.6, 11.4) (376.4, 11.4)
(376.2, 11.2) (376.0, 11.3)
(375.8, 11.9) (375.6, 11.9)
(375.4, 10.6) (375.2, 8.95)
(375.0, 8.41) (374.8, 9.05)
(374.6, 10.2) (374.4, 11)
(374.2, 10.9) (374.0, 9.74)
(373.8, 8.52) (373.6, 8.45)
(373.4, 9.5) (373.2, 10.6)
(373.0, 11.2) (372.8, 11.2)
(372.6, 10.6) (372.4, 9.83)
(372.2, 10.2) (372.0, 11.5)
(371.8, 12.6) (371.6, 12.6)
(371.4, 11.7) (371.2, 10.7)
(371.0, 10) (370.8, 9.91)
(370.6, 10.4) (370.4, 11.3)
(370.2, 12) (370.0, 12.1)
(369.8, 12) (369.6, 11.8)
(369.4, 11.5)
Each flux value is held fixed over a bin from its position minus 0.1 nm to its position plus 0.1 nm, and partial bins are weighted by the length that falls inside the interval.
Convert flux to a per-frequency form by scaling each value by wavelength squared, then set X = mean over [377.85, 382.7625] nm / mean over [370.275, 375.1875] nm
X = 1.28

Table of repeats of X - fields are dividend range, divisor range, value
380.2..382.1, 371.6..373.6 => 1.28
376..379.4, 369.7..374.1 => 1.22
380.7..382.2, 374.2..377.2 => 1.25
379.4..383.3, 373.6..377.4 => 1.16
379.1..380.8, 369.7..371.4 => 1.17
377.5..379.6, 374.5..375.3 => 1.53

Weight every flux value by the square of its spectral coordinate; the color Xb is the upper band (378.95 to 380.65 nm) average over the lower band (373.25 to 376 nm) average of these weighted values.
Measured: 1.26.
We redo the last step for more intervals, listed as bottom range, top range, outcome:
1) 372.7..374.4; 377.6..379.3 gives 1.42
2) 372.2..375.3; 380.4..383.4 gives 1.24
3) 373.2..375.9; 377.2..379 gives 1.40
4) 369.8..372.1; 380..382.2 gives 1.20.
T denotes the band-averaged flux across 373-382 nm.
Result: 11.8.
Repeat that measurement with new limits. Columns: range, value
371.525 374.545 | 10.5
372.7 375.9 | 10.1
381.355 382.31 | 12.1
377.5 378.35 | 14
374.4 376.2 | 10.4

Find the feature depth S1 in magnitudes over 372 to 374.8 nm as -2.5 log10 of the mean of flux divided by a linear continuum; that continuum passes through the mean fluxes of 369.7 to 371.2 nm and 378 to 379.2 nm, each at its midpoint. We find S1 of 0.20 mag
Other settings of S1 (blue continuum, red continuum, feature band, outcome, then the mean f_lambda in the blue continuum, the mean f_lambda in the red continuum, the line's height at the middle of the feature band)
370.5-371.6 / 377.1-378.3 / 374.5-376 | 0.197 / 10.7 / 13.1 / 12.2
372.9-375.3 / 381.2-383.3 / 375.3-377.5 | -0.127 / 9.71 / 11.1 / 10.1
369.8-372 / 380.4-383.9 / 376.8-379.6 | -0.170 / 11.4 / 11.1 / 11.2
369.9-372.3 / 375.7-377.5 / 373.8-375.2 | 0.166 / 11.3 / 11.4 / 11.3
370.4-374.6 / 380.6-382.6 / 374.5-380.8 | -0.025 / 10.6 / 12.6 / 11.7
